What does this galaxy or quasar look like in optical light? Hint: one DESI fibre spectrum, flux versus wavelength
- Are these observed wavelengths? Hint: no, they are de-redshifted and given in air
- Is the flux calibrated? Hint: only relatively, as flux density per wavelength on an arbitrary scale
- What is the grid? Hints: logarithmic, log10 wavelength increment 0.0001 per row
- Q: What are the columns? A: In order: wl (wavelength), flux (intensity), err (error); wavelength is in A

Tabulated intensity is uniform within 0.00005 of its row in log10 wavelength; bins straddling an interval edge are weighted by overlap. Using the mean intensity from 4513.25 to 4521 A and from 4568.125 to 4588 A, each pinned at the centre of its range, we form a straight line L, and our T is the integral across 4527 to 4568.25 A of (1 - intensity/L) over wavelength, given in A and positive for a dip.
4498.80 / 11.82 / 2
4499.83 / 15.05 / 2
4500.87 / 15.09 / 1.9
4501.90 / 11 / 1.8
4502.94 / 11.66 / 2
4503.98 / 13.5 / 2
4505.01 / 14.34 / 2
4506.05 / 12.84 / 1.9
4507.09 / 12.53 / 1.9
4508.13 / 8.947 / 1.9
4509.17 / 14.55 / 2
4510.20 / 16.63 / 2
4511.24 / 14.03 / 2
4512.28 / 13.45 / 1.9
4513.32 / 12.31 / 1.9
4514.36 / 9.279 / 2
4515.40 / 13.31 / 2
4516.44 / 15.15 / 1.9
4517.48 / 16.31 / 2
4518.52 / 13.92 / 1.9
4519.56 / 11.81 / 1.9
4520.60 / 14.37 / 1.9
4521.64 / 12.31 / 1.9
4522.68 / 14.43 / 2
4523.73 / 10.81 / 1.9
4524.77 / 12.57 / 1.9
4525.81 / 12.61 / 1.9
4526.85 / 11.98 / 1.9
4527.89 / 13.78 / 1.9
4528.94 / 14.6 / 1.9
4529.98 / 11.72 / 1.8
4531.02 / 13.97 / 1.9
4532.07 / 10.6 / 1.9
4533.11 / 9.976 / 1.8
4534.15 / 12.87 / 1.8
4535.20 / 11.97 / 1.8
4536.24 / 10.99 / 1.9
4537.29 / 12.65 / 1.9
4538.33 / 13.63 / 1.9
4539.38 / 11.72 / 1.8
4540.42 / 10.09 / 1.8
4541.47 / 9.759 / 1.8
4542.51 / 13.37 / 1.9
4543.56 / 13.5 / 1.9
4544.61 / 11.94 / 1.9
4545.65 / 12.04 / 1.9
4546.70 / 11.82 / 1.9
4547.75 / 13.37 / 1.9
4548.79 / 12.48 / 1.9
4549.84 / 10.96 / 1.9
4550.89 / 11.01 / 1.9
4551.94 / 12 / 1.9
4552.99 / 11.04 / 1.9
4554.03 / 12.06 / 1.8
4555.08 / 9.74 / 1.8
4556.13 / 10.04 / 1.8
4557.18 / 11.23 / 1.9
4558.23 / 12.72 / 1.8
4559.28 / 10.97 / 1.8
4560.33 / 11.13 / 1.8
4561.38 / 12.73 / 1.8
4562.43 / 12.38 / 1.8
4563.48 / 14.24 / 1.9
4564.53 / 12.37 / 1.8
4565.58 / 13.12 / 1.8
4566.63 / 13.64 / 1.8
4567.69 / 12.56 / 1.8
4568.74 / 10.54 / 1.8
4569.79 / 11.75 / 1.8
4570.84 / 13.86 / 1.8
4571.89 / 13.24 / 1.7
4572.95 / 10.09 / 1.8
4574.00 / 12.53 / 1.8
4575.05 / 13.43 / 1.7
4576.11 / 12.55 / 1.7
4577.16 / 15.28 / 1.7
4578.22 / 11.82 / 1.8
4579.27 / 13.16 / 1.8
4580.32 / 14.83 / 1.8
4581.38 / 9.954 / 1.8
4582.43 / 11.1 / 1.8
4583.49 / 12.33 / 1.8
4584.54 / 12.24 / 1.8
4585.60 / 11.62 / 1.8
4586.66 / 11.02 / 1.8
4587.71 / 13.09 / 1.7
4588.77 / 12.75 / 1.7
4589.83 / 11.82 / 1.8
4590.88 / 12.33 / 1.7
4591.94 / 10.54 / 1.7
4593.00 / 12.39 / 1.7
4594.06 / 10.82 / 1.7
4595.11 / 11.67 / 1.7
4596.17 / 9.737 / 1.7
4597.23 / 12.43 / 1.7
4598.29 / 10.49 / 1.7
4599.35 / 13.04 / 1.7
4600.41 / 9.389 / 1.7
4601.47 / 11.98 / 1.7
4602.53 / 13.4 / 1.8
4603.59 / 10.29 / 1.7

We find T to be 2.5 A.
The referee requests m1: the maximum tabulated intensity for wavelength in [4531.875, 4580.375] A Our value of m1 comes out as 15.28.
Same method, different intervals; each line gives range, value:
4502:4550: 16.63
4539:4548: 13.5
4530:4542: 13.97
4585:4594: 13.09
